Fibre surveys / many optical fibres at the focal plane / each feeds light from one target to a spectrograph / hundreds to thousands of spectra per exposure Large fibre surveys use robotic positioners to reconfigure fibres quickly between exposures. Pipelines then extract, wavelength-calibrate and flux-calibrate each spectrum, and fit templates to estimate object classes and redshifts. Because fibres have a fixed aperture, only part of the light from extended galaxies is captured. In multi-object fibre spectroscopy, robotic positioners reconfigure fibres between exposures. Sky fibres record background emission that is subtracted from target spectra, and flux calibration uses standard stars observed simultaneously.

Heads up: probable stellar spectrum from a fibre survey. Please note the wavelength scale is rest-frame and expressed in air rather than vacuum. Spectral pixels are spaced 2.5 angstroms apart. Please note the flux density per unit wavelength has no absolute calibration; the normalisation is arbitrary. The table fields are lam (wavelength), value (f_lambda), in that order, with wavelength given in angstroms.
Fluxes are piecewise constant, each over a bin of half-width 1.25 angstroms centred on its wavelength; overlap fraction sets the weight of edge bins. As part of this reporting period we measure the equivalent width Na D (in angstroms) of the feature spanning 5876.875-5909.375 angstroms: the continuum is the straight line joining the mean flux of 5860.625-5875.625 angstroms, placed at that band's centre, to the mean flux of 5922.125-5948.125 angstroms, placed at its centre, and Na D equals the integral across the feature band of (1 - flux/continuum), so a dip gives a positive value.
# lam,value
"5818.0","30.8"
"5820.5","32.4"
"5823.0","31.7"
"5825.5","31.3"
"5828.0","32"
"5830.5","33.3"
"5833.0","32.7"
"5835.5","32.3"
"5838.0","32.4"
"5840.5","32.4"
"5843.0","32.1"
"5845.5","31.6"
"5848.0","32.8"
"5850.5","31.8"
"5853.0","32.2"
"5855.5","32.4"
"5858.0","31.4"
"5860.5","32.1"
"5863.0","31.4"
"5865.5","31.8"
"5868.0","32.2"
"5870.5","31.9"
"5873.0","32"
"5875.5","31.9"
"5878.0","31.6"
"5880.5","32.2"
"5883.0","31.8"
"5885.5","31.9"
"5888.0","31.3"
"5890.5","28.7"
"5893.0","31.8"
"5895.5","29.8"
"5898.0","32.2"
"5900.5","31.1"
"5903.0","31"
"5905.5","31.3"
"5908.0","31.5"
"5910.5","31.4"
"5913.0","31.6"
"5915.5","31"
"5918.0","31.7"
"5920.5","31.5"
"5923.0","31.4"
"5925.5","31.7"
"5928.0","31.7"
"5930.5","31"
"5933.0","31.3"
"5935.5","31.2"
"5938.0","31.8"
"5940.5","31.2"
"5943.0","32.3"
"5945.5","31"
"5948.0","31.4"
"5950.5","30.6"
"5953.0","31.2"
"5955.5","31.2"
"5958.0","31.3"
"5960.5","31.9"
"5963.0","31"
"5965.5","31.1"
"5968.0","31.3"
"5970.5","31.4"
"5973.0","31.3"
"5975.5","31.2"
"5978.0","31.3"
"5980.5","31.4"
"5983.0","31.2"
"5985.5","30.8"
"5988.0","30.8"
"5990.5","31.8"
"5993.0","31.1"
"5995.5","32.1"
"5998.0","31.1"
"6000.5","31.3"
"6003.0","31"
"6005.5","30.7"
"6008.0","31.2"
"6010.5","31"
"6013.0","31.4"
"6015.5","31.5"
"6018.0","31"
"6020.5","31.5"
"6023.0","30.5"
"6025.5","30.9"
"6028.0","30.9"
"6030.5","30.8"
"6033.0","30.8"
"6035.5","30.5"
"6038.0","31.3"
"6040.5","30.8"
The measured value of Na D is 0.49 angstroms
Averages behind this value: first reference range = 31.9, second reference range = 31.5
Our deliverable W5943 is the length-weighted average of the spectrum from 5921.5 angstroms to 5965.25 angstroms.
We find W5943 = 31.4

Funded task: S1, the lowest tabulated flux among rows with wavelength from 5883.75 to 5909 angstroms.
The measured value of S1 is 28.7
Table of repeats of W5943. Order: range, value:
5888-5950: 31.3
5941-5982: 31.3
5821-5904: 31.8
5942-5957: 31.3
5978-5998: 31.3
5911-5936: 31.4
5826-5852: 32.3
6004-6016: 31.1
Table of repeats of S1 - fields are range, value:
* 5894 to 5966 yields 29.8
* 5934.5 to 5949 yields 31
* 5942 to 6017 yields 30.6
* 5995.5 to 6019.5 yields 30.7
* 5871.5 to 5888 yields 31.3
